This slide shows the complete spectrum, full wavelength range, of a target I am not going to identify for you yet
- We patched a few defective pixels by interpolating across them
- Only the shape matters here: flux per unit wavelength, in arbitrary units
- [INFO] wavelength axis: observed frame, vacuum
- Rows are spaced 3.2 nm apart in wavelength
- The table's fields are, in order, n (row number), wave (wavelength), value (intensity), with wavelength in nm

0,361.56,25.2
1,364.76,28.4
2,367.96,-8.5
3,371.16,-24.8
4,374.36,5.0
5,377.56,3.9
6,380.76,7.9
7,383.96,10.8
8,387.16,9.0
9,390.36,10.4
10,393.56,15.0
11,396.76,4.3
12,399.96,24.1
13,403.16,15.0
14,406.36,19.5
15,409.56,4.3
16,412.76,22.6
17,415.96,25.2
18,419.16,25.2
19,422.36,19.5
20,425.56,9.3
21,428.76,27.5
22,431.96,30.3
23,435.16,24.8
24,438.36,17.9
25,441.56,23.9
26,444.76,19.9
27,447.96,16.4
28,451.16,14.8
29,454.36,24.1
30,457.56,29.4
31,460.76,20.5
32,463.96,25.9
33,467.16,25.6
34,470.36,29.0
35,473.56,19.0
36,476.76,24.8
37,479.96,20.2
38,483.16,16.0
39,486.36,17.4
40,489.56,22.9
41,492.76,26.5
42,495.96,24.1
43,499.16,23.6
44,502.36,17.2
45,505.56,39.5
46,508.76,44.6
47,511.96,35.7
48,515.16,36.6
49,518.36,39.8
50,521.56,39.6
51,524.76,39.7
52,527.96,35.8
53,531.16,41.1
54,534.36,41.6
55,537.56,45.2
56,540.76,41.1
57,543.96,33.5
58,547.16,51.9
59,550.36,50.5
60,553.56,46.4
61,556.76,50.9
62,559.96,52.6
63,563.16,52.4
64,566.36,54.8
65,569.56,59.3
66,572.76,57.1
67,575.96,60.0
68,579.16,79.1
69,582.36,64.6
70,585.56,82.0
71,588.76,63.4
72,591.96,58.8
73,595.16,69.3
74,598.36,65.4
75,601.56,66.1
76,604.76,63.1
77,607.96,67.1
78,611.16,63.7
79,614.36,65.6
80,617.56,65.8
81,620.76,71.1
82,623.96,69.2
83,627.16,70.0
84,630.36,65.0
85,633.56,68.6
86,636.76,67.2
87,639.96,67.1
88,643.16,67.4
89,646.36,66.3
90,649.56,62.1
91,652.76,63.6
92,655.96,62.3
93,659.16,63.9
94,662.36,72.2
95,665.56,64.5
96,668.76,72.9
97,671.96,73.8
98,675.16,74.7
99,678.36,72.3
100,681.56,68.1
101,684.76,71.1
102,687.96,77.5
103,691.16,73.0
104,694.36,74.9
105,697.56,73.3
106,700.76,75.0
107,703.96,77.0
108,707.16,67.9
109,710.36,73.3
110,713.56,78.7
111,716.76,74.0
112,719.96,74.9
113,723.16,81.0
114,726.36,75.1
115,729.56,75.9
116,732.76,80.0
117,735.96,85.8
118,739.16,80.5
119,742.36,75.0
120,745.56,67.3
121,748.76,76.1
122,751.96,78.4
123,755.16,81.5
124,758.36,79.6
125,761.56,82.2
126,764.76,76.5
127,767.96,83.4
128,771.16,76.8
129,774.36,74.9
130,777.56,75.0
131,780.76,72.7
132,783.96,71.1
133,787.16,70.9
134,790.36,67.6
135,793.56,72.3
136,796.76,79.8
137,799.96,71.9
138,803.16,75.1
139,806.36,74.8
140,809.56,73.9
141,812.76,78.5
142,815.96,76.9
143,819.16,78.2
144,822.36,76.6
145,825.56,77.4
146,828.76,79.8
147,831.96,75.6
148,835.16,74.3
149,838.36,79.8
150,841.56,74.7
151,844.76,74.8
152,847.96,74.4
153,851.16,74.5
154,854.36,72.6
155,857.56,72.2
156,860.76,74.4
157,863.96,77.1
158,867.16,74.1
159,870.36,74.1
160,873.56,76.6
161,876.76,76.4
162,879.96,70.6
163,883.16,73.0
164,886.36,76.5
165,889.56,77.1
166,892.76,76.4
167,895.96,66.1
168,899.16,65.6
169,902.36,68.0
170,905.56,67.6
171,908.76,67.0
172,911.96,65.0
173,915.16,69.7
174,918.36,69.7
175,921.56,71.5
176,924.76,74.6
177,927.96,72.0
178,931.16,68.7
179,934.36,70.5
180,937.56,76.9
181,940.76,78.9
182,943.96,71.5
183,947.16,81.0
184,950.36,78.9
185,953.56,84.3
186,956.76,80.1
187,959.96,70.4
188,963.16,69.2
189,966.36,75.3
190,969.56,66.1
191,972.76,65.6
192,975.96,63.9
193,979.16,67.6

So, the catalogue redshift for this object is 0.26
